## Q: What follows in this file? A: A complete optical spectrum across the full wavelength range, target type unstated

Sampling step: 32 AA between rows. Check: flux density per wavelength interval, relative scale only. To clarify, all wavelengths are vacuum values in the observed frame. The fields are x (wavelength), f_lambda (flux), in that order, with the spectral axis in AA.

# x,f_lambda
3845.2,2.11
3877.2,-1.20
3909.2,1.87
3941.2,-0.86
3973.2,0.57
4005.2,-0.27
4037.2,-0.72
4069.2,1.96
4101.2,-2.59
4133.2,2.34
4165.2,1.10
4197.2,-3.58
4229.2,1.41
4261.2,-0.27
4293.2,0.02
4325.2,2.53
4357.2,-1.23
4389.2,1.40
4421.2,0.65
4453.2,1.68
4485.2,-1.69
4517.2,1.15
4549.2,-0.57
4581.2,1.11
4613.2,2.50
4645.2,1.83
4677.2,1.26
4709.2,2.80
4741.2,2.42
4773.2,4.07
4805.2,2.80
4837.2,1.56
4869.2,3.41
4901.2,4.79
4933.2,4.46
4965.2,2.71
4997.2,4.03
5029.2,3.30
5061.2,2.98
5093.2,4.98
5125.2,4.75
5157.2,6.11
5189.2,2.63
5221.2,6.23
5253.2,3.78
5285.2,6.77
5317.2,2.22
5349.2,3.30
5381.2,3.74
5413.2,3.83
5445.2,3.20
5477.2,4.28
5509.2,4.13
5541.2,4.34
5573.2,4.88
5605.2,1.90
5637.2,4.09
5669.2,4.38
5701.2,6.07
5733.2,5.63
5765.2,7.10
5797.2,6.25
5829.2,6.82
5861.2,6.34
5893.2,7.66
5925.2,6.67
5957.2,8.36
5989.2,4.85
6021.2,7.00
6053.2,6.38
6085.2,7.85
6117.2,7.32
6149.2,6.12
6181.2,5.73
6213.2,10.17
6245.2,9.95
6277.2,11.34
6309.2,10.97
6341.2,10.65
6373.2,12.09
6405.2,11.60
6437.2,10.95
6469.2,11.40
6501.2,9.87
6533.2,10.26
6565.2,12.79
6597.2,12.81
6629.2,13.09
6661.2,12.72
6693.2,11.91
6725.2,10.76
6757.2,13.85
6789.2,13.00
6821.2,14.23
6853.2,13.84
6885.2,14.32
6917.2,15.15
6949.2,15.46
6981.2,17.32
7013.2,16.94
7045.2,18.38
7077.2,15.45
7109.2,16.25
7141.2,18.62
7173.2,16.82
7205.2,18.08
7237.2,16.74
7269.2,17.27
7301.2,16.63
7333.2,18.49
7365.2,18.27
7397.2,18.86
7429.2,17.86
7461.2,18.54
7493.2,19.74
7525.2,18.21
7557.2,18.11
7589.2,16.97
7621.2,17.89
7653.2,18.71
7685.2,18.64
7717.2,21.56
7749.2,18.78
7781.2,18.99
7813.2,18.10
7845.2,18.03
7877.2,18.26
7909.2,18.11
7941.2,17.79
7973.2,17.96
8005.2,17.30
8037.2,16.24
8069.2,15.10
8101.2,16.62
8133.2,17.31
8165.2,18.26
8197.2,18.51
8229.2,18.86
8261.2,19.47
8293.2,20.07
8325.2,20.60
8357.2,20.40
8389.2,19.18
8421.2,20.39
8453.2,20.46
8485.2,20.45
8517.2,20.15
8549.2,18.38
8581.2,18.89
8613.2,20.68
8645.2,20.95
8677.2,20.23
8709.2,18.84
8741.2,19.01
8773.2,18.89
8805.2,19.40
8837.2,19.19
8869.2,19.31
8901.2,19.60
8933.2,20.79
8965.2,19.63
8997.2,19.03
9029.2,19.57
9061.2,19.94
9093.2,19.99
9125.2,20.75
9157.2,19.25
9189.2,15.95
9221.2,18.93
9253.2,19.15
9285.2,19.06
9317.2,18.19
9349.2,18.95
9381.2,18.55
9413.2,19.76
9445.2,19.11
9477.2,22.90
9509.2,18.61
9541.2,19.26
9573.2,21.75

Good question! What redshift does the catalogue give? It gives 0.56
